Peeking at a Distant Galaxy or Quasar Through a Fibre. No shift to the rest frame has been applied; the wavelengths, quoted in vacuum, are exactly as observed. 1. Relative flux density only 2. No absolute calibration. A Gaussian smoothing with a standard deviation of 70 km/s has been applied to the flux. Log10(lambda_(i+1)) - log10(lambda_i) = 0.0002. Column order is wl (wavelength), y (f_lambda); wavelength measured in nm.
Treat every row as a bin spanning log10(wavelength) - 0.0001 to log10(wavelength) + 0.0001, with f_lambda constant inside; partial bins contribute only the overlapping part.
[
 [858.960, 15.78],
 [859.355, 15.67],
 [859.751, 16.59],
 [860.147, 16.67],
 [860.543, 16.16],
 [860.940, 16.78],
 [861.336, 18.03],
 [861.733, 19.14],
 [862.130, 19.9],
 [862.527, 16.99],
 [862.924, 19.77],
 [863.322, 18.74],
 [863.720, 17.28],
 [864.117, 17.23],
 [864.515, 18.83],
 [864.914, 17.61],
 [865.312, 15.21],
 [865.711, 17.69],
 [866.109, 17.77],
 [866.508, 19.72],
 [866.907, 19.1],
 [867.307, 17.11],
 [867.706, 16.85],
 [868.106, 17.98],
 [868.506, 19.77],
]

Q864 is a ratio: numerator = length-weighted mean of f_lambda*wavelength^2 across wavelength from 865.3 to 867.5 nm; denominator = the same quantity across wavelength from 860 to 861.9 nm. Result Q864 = 1.1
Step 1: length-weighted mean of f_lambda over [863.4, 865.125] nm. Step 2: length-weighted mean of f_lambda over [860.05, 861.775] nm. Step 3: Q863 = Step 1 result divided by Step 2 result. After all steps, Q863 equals 1.0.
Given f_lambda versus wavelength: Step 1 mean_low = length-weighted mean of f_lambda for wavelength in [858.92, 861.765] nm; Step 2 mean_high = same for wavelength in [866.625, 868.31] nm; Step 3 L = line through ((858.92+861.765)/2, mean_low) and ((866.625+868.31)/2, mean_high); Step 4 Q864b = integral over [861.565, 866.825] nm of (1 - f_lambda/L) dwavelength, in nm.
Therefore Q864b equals -0.24 nm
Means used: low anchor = 16.8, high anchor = 17.9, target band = 18.2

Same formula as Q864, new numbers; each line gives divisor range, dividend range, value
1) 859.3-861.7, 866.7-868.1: 1.07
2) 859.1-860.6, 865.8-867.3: 1.16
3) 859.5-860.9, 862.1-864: 1.12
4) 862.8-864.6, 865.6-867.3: 1.02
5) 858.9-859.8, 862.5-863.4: 1.18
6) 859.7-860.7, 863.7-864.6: 1.09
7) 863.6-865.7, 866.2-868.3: 1.06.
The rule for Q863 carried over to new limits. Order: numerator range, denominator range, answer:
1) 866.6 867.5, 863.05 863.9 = 1.01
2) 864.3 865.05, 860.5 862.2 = 1.01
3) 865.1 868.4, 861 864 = 0.96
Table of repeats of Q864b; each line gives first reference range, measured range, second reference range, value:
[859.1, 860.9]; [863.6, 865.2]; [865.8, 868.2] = -0.02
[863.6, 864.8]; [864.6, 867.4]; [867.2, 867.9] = -0.07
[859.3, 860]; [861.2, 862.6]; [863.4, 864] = -0.14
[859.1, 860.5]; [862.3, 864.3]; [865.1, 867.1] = -0.10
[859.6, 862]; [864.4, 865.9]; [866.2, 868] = 0.05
